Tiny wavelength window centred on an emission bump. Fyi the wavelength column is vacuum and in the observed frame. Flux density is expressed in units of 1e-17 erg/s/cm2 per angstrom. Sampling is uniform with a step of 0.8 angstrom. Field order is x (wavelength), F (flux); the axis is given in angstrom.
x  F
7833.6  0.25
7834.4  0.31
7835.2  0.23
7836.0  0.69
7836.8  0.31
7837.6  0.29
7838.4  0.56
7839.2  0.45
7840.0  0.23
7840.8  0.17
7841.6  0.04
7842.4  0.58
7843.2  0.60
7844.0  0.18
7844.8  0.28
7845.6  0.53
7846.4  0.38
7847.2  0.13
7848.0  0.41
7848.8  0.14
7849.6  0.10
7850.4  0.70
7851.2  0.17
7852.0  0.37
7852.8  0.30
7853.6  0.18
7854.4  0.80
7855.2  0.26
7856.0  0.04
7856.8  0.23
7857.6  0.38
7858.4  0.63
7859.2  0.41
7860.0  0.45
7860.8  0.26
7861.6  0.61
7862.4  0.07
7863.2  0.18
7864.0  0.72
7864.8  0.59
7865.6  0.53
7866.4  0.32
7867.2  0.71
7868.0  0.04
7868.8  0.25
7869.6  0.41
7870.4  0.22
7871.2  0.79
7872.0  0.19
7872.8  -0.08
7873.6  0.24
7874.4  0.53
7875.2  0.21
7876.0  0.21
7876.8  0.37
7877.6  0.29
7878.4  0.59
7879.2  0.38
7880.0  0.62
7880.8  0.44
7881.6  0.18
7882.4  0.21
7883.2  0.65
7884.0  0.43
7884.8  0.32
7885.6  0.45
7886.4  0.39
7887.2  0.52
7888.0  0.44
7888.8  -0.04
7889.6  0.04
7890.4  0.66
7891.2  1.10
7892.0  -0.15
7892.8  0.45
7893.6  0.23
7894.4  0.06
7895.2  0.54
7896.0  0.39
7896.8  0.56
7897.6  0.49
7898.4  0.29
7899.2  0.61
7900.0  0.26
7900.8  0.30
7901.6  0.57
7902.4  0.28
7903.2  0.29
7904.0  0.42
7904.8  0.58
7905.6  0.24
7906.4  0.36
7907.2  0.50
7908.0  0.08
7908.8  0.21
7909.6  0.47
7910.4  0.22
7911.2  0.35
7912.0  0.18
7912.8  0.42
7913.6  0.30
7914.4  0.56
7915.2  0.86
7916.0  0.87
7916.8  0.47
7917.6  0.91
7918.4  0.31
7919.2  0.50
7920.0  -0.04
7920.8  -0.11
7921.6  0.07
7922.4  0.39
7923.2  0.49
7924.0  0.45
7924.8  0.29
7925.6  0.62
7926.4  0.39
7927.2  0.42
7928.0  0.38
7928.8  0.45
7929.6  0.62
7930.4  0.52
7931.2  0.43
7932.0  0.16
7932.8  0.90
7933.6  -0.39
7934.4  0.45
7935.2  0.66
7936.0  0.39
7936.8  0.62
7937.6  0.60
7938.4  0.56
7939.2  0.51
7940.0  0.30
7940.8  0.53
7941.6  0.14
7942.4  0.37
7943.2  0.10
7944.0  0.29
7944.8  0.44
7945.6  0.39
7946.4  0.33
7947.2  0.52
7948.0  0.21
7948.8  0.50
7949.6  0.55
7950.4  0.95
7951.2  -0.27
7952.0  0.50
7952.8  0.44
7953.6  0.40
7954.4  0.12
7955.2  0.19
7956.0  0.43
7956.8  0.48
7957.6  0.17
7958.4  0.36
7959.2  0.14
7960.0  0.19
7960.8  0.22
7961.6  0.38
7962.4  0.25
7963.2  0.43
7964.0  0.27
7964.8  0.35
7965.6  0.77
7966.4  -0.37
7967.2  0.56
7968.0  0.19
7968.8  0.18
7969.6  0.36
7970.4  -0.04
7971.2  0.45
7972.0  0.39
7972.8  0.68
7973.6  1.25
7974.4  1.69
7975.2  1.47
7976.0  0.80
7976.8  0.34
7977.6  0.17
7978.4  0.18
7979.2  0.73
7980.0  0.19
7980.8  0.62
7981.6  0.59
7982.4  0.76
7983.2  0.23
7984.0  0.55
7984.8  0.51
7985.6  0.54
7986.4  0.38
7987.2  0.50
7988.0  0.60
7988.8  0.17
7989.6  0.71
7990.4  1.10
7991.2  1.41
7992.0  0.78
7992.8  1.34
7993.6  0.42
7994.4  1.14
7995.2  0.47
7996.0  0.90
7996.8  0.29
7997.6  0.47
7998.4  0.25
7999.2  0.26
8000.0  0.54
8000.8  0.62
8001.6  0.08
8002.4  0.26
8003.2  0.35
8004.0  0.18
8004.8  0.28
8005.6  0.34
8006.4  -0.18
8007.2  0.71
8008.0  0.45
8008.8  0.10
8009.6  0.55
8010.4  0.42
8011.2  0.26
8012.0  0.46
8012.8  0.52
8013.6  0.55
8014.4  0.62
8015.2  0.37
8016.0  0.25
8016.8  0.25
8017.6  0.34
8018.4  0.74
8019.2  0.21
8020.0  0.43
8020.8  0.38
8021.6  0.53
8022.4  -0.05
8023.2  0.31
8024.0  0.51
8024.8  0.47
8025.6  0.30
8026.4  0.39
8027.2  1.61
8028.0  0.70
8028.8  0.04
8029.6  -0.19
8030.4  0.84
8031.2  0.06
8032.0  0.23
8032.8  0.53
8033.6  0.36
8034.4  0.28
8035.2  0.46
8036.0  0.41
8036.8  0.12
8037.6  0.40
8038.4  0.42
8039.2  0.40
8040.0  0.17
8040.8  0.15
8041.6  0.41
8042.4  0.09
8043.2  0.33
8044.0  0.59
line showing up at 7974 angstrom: [S II]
